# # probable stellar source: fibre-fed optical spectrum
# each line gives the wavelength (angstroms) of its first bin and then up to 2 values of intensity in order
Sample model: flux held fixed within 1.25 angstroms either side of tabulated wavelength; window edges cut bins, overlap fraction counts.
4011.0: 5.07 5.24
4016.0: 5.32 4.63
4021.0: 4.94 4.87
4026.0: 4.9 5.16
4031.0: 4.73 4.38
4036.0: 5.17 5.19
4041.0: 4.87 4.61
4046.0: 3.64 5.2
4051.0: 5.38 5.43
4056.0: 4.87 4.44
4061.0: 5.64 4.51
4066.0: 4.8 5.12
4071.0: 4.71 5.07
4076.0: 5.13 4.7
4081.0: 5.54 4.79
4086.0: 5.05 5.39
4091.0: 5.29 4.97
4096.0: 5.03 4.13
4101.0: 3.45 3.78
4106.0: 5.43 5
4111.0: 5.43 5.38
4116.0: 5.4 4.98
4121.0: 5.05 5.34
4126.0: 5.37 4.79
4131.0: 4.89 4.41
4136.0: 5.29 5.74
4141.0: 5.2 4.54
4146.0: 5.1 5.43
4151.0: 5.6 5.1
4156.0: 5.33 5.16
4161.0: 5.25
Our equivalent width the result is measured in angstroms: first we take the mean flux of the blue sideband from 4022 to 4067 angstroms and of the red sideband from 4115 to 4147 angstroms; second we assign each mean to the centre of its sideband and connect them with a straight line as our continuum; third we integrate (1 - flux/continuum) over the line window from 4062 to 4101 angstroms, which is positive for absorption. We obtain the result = 0.47 angstroms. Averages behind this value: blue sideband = 4.88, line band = 4.91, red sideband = 5.08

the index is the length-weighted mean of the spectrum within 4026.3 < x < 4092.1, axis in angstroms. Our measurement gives 4.95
